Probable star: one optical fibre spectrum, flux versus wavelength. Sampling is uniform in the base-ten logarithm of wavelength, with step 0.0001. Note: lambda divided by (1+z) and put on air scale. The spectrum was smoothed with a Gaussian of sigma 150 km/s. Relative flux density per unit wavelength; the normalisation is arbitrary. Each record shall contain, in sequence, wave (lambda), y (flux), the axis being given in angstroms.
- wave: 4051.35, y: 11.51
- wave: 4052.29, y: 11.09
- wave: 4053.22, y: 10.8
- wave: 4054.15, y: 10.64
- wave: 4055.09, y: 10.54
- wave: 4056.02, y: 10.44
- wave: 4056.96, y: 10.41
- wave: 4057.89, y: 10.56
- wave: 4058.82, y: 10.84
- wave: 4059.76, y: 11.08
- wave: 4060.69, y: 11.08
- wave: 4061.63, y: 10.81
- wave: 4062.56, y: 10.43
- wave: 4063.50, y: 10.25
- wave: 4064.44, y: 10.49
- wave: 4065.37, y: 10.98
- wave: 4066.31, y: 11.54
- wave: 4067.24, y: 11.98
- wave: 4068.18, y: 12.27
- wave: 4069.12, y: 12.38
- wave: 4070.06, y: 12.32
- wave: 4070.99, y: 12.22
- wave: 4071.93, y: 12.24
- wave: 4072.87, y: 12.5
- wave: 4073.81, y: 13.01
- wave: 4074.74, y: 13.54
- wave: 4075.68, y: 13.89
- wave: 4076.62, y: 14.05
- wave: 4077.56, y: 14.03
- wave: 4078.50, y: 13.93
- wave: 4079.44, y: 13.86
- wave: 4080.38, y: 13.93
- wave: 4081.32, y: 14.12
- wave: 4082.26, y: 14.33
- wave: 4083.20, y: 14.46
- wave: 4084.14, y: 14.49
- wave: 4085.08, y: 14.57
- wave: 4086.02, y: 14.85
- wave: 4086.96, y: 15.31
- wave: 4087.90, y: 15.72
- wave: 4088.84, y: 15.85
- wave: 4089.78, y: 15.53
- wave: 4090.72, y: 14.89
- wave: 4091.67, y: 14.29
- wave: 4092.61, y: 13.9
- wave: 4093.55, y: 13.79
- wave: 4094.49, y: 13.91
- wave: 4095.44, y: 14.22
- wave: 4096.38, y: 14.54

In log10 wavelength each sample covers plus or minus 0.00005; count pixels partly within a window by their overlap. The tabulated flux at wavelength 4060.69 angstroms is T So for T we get 11.08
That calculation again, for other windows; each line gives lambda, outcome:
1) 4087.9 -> 15.72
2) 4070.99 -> 12.22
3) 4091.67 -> 14.29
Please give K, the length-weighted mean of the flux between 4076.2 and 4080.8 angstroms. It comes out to 13.9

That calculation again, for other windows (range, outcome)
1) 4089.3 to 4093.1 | 14.7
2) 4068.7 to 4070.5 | 12.3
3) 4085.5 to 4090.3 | 15.5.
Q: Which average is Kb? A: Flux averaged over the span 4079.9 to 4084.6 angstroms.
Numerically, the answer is 14.3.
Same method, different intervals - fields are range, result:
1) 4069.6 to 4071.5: 12.3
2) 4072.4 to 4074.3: 12.8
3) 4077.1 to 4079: 14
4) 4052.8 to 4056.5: 10.6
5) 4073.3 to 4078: 13.7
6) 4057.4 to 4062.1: 10.9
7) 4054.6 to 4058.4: 10.5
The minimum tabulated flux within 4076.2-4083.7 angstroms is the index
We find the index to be 13.86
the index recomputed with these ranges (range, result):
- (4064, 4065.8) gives 10.49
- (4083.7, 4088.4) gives 14.49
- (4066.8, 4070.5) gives 11.98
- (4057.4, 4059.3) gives 10.56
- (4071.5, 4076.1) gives 12.24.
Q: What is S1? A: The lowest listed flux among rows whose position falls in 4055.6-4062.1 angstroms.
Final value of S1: 10.41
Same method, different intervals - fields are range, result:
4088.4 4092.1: 14.29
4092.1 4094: 13.79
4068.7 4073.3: 12.22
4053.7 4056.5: 10.44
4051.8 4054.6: 10.64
